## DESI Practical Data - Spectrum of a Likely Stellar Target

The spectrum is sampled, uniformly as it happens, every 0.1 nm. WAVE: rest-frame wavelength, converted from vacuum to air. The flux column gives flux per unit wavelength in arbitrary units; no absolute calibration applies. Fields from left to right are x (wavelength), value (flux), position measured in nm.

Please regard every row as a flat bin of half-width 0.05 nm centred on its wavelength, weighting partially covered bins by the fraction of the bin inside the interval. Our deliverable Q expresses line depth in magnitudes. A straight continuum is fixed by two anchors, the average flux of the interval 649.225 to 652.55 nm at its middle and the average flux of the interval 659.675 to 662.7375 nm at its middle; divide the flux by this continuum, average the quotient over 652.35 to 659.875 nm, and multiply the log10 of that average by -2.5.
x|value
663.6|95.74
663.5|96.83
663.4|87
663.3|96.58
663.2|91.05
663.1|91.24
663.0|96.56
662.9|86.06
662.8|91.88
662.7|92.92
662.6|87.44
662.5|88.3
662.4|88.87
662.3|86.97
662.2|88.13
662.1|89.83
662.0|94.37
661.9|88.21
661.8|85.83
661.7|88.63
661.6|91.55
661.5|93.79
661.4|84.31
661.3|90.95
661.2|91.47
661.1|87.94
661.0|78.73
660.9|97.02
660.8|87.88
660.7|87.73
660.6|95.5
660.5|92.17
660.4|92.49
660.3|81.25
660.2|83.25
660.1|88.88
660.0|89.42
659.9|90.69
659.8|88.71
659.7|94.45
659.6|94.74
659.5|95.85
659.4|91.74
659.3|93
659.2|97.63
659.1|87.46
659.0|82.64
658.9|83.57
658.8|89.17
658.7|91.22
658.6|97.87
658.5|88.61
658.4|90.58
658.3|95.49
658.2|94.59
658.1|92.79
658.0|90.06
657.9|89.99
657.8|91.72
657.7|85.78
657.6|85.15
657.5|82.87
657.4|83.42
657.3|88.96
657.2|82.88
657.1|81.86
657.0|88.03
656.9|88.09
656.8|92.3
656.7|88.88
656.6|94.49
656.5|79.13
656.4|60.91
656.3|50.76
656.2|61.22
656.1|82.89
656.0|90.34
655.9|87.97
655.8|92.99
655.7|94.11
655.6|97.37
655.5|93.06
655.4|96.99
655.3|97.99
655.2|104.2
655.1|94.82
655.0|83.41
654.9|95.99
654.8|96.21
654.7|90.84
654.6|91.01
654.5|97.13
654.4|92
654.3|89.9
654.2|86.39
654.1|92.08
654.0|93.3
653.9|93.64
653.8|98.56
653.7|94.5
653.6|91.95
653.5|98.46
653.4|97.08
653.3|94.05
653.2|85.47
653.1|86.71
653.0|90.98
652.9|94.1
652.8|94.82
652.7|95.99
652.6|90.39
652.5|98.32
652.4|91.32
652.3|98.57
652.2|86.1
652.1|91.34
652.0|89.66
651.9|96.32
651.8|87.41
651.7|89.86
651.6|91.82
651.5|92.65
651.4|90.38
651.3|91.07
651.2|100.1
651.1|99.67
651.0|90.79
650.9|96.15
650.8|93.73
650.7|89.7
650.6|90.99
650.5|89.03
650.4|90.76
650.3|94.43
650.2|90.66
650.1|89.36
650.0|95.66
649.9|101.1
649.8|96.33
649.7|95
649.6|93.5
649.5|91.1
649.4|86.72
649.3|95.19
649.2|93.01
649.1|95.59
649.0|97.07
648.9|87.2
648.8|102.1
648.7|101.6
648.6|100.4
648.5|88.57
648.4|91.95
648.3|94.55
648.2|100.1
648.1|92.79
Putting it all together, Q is 0.01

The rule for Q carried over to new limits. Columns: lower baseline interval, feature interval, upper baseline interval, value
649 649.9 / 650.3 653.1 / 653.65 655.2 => 0.01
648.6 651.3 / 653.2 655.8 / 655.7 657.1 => -0.10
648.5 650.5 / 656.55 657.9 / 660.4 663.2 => 0.05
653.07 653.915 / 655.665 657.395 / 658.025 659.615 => 0.12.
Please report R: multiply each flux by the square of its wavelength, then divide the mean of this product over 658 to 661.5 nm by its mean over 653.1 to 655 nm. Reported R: 1.0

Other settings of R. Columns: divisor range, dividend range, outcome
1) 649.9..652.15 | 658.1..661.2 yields 1.00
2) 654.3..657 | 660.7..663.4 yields 1.04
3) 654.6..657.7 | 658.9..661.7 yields 1.05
